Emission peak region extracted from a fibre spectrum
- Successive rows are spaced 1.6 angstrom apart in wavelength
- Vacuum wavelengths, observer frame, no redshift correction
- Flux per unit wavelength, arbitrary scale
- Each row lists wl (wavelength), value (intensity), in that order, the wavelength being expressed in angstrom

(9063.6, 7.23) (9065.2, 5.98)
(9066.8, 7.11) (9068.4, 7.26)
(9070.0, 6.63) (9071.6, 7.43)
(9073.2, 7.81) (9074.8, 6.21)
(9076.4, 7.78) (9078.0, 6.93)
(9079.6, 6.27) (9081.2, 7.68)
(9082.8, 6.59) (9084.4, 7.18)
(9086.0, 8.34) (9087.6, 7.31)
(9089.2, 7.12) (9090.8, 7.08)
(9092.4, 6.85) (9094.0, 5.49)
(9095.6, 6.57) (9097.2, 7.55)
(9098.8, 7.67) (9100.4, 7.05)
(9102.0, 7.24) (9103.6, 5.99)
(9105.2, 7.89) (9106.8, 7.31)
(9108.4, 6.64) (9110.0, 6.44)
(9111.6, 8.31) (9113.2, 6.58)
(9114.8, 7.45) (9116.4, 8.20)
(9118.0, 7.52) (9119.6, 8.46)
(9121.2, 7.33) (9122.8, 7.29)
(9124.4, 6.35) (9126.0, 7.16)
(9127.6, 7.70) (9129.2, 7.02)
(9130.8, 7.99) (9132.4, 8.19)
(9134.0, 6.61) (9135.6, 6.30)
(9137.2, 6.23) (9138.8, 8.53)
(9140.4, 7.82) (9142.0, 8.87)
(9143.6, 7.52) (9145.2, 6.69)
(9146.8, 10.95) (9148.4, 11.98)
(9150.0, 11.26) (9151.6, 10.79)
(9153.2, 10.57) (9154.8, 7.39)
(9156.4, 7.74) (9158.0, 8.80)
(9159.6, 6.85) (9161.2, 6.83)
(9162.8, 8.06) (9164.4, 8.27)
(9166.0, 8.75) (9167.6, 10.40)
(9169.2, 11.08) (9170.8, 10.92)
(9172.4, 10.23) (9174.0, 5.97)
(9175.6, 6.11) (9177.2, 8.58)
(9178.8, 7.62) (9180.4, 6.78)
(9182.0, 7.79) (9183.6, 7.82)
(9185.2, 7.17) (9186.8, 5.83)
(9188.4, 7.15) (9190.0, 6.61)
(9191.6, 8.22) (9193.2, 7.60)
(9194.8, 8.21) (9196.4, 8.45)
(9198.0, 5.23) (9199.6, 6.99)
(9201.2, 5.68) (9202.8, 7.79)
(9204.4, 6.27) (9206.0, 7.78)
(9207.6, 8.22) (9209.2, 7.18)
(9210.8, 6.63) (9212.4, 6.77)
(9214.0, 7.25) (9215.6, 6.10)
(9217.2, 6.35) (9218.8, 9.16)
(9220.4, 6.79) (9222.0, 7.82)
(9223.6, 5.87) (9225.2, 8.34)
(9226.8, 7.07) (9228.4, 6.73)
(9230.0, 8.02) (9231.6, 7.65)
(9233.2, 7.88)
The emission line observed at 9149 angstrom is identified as [S II]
